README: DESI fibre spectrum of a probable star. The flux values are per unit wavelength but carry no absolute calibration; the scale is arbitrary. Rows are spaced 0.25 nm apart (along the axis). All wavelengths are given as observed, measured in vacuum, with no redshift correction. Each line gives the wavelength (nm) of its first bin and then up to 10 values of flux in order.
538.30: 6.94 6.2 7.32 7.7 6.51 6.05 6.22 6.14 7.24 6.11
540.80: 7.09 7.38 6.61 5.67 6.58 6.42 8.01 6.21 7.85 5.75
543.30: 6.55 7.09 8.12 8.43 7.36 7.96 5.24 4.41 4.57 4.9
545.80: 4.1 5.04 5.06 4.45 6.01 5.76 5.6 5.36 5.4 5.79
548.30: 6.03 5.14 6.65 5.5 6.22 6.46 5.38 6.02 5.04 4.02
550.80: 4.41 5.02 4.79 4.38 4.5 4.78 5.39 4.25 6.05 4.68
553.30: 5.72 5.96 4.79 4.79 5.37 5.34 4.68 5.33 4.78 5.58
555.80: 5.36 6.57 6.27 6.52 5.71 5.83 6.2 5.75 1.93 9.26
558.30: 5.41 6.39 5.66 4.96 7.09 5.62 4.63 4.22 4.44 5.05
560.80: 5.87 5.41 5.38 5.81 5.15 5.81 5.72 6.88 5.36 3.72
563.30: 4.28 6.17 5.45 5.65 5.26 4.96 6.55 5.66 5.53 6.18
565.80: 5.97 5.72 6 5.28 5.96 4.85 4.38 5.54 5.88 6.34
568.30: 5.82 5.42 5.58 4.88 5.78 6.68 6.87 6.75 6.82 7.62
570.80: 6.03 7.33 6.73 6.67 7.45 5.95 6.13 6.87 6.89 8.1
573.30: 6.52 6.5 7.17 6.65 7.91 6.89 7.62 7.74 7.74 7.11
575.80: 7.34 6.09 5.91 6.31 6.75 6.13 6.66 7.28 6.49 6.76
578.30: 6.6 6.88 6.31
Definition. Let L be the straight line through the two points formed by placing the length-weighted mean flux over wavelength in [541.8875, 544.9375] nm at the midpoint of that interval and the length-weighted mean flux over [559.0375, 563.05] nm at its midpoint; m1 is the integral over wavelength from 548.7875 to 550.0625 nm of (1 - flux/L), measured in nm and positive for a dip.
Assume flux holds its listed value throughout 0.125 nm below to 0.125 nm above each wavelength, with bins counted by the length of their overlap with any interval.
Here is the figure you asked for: 0.10 nm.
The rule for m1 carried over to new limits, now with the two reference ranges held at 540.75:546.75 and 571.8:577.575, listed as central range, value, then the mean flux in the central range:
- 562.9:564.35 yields 0.34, 5.08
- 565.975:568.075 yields 0.38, 5.51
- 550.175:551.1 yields 0.26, 4.59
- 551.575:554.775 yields 0.67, 5.1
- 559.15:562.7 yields 0.60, 5.5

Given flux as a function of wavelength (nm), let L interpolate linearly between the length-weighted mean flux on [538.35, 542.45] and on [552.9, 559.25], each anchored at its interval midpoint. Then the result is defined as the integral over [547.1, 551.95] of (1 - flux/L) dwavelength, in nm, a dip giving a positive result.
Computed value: 0.56 nm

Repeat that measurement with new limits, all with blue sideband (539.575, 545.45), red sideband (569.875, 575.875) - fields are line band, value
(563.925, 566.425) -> 0.42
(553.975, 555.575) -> 0.40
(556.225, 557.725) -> 0.20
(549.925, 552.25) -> 0.67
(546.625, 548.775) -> 0.34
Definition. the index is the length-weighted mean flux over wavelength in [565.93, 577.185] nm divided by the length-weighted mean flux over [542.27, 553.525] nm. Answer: 1.1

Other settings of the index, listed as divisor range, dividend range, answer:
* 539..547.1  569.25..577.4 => 1.09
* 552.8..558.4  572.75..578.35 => 1.25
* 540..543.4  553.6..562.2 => 0.82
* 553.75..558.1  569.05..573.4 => 1.22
